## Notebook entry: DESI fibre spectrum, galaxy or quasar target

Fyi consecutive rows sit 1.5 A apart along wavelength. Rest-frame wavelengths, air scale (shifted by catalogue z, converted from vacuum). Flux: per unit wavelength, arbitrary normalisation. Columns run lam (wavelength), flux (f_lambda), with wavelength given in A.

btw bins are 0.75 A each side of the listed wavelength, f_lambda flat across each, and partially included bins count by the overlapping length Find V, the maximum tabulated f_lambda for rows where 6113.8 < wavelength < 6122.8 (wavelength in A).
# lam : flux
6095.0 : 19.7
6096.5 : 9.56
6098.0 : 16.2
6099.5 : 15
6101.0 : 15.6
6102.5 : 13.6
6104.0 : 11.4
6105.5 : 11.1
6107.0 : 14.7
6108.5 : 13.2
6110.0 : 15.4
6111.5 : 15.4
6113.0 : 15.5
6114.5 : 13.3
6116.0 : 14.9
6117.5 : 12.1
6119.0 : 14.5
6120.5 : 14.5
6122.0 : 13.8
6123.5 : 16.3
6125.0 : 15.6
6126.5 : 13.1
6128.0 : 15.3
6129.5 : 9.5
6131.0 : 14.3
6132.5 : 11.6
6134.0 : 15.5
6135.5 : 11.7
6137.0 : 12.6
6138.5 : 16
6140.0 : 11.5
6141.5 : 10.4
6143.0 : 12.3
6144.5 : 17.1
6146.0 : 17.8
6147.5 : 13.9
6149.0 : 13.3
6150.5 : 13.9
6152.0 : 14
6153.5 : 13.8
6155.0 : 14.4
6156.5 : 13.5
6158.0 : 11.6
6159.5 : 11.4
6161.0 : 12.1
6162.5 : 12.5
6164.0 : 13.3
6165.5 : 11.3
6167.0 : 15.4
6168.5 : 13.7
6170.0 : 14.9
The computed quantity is 14.9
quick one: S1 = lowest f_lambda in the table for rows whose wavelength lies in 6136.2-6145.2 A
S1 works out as 10.4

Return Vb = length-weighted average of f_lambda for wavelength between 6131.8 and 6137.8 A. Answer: 12.9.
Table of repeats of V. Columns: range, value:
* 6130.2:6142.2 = 16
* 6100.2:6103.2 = 15.6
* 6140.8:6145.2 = 17.1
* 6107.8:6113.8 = 15.5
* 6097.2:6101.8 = 16.2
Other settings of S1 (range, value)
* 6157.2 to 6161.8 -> 11.4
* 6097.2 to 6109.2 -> 11.1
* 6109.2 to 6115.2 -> 13.3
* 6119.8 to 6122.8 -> 13.8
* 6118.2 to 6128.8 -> 13.1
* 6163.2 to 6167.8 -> 11.3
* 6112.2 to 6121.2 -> 12.1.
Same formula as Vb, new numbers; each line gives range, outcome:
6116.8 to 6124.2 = 14.2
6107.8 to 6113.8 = 14.9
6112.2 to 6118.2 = 14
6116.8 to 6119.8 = 13.3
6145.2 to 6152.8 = 14.6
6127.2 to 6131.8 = 13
